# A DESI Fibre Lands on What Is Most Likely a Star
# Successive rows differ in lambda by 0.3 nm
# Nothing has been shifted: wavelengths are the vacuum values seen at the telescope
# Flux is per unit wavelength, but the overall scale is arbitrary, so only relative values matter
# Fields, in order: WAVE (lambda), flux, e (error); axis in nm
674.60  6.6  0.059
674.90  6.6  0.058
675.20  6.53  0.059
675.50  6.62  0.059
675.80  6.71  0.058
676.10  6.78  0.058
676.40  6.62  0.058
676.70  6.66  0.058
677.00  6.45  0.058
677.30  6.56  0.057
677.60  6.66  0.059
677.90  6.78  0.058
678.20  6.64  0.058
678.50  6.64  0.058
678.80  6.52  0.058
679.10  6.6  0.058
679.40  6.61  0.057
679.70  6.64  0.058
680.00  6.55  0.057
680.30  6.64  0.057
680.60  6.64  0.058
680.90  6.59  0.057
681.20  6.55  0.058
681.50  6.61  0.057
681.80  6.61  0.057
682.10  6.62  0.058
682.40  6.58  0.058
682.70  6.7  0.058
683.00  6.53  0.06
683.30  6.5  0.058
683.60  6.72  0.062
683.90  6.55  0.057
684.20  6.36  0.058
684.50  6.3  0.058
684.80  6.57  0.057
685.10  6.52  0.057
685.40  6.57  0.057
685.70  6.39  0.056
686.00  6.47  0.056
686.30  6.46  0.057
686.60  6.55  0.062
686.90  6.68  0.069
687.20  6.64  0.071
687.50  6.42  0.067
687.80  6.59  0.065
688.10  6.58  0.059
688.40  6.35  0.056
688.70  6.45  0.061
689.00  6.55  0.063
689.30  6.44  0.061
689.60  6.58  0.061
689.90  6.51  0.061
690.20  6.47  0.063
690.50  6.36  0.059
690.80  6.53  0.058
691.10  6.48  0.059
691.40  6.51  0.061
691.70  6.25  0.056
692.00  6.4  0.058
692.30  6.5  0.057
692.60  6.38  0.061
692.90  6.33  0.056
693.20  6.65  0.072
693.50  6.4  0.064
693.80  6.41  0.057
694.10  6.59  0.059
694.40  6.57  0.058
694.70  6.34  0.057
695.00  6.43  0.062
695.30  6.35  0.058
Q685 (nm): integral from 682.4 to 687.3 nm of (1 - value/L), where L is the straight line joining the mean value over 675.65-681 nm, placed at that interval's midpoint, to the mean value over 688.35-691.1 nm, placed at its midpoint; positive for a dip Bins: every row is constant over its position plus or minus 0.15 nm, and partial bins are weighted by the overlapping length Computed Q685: 0.01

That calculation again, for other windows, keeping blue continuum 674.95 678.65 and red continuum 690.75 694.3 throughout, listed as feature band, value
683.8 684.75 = 0.02 nm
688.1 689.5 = 0.01 nm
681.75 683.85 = -0.01 nm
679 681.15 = 0.00 nm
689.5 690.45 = 0.00 nm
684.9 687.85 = 0.00 nm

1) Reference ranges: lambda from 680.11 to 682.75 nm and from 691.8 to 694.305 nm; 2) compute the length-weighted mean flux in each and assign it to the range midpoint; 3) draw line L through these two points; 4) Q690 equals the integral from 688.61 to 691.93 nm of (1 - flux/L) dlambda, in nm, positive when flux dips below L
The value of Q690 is 0.014 nm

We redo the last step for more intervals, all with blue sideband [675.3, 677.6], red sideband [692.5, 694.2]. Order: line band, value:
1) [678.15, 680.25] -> 0.00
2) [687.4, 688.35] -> 0.00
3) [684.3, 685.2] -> 0.01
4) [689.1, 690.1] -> 0.00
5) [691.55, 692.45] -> 0.01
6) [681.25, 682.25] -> 0.00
